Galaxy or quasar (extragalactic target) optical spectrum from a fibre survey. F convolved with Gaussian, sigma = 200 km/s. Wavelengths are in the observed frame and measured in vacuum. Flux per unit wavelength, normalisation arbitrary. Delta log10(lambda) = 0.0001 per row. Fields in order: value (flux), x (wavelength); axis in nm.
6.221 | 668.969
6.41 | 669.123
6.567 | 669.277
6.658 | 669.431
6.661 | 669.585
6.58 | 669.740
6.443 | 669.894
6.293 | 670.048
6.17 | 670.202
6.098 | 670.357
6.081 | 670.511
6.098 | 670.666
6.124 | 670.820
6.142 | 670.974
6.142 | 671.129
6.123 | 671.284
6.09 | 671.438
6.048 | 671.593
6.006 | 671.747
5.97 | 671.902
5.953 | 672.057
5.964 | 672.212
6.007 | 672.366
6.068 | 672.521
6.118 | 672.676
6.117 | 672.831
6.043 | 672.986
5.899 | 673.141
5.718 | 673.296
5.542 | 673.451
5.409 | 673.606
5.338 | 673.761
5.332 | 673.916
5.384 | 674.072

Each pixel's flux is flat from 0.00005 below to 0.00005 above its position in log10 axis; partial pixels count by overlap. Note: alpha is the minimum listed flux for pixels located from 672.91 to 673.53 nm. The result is 5.542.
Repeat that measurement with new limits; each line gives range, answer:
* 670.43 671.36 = 6.081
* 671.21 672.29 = 5.953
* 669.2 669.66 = 6.567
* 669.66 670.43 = 6.098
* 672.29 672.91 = 6.007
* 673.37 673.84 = 5.338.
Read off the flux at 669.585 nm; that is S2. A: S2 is 6.661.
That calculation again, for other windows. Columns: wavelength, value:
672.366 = 6.007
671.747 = 6.006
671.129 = 6.142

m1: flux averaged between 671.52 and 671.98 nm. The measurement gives 6.01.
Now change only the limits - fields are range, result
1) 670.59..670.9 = 6.13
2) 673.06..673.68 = 5.65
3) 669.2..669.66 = 6.63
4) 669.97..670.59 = 6.16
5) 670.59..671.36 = 6.13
